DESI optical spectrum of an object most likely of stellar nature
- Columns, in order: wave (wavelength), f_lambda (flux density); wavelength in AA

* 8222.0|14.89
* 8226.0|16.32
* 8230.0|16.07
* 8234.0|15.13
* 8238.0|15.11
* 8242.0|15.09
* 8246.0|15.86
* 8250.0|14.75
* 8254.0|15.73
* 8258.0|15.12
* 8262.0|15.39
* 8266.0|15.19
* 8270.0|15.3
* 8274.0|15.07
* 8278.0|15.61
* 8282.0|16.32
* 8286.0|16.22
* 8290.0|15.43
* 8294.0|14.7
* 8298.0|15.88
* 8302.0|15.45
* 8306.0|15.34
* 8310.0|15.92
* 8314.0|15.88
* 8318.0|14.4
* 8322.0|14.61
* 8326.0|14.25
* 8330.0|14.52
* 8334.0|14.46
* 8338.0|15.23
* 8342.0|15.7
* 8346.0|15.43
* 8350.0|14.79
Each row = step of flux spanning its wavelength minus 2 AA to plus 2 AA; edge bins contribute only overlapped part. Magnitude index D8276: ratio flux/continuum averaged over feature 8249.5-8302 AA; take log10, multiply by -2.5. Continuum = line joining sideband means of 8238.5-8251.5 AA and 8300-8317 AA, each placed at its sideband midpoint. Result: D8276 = 0.00 mag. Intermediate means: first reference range 15.2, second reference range 15.6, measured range 15.5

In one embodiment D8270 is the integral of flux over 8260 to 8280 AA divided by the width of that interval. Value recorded 15.3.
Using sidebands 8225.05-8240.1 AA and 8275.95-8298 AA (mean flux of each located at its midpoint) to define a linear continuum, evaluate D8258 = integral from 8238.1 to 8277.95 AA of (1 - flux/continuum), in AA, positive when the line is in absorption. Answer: 0.9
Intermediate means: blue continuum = 15.6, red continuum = 15.7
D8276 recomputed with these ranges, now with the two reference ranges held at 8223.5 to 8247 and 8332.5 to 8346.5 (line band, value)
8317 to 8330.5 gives 0.06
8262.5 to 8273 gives 0.01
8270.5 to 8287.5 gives -0.02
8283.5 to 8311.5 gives -0.02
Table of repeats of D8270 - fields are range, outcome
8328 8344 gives 15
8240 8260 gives 15.3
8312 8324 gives 15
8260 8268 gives 15.3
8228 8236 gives 15.6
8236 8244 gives 15.1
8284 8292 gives 15.8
